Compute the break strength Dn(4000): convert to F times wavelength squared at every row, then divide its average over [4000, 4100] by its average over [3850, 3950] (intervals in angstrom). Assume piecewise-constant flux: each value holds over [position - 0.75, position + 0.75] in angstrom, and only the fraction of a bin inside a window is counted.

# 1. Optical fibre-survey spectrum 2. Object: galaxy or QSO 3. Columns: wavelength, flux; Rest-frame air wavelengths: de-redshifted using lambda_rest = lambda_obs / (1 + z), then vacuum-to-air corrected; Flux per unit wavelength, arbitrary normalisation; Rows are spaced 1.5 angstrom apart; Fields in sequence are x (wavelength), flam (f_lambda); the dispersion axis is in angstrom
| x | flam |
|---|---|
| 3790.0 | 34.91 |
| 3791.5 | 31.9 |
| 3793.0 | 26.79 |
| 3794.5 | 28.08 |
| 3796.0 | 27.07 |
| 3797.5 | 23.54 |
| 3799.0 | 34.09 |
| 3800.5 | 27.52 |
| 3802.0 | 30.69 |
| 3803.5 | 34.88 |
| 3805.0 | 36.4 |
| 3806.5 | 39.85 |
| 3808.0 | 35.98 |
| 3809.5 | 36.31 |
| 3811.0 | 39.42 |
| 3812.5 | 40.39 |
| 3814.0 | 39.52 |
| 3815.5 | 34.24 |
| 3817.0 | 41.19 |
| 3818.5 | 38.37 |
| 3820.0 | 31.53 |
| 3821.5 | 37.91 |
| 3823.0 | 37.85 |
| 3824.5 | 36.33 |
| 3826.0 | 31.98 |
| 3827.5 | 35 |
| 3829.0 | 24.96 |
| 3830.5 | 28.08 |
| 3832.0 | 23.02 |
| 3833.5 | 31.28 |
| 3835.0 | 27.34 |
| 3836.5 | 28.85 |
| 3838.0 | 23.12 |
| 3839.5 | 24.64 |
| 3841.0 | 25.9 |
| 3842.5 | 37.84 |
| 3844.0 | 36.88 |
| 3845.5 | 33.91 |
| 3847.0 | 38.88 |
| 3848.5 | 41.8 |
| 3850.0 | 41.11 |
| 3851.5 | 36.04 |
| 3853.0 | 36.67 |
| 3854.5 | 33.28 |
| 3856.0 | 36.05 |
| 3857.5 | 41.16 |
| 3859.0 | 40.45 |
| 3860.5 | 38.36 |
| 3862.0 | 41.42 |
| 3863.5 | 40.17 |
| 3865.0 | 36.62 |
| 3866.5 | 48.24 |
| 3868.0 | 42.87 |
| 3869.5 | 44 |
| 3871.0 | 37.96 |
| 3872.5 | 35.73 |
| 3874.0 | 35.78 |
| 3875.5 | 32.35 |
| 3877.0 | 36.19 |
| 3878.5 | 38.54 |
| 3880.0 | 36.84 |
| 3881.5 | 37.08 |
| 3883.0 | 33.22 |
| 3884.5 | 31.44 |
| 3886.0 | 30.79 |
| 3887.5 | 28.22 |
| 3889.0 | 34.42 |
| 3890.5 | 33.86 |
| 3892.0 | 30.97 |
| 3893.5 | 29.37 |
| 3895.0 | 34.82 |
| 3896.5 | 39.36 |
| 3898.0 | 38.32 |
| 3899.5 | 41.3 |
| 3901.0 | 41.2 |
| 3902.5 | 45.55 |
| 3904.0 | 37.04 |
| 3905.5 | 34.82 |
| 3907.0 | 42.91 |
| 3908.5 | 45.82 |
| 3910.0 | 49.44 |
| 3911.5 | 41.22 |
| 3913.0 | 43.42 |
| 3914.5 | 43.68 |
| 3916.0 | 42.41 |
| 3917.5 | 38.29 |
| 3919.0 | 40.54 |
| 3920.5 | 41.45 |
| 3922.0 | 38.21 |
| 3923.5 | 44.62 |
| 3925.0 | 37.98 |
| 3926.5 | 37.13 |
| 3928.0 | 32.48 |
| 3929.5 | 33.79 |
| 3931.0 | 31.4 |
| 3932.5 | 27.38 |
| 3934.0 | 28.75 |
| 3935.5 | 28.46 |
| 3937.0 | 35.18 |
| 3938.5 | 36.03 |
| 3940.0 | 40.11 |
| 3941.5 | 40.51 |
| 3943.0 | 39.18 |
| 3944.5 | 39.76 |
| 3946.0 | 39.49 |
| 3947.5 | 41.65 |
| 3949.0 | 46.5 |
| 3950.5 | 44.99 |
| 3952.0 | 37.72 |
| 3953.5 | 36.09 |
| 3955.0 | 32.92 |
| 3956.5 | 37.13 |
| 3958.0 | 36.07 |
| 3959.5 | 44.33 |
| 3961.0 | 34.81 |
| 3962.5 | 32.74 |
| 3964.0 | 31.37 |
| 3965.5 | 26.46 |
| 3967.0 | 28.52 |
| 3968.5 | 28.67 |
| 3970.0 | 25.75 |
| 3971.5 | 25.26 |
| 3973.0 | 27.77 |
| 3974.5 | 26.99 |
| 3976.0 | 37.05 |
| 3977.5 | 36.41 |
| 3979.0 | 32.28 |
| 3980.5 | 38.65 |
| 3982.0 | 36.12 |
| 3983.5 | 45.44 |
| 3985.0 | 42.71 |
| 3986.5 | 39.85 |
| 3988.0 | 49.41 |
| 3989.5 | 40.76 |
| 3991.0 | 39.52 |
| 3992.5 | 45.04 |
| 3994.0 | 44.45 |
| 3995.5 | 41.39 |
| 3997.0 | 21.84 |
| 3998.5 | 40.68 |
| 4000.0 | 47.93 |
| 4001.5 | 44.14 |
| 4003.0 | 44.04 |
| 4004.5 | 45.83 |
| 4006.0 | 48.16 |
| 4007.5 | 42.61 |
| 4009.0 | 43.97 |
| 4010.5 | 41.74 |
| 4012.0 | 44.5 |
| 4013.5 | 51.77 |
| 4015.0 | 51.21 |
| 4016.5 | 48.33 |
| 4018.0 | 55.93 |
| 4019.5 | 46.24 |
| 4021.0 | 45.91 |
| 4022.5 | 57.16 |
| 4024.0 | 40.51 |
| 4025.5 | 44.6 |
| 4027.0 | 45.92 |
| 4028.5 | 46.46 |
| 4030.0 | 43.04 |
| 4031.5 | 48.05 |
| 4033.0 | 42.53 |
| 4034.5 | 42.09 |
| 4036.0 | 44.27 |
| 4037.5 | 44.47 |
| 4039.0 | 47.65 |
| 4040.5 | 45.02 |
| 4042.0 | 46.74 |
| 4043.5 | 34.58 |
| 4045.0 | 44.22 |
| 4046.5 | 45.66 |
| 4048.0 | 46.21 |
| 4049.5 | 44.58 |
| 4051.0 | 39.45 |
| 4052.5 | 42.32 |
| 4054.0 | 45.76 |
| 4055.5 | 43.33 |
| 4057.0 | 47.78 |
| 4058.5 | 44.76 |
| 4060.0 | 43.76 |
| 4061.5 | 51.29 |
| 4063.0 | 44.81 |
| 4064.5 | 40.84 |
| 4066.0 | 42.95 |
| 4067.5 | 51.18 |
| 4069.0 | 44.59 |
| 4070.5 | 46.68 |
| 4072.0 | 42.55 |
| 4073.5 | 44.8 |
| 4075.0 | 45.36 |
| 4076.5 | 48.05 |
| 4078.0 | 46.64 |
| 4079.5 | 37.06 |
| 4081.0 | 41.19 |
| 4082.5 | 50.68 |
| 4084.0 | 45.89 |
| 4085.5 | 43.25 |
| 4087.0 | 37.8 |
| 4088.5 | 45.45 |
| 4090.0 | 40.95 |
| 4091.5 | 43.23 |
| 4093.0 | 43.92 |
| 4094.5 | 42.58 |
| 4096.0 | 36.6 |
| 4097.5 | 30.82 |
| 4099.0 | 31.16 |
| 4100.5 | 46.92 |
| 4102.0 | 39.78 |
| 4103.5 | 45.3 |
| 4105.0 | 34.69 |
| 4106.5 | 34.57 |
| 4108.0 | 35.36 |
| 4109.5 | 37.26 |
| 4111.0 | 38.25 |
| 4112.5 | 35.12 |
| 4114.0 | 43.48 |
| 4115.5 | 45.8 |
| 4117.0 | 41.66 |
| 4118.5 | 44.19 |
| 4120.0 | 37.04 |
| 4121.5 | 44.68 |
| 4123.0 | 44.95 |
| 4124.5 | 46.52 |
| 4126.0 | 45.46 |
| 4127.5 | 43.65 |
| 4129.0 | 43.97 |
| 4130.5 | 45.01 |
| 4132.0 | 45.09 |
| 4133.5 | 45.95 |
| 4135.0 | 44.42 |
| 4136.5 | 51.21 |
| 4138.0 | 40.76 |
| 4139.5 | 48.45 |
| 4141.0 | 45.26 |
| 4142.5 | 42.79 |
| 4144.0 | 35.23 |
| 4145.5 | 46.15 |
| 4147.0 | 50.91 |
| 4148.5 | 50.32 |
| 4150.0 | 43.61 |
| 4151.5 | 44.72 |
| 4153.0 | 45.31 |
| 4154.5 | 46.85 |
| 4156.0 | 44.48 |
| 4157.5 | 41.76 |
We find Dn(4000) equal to 1.27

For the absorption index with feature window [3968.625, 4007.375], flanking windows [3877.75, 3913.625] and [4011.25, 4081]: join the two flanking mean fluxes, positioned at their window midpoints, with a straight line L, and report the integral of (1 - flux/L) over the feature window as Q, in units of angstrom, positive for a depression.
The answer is 3.5 angstrom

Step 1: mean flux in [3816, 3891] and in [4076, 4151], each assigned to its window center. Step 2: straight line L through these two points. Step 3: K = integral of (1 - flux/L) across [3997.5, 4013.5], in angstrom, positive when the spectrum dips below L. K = -1.98 angstrom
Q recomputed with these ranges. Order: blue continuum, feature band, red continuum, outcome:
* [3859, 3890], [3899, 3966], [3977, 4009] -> 1.4 angstrom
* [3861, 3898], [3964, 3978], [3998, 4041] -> 4.4 angstrom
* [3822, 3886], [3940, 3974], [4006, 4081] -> 4.4 angstrom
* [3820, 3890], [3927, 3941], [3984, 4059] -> 2.4 angstrom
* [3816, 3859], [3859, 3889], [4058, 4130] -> -1.9 angstrom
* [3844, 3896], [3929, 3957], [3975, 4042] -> 2.6 angstrom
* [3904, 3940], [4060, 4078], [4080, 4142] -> -1.9 angstrom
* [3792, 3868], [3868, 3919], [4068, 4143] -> -2.1 angstrom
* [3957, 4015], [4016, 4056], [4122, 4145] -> -4.6 angstrom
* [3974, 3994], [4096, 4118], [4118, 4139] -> 2.6 angstrom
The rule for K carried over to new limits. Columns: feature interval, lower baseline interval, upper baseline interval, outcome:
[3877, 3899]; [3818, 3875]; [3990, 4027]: 2.03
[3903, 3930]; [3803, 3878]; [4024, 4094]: -1.16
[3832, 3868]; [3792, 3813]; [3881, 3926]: -0.02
